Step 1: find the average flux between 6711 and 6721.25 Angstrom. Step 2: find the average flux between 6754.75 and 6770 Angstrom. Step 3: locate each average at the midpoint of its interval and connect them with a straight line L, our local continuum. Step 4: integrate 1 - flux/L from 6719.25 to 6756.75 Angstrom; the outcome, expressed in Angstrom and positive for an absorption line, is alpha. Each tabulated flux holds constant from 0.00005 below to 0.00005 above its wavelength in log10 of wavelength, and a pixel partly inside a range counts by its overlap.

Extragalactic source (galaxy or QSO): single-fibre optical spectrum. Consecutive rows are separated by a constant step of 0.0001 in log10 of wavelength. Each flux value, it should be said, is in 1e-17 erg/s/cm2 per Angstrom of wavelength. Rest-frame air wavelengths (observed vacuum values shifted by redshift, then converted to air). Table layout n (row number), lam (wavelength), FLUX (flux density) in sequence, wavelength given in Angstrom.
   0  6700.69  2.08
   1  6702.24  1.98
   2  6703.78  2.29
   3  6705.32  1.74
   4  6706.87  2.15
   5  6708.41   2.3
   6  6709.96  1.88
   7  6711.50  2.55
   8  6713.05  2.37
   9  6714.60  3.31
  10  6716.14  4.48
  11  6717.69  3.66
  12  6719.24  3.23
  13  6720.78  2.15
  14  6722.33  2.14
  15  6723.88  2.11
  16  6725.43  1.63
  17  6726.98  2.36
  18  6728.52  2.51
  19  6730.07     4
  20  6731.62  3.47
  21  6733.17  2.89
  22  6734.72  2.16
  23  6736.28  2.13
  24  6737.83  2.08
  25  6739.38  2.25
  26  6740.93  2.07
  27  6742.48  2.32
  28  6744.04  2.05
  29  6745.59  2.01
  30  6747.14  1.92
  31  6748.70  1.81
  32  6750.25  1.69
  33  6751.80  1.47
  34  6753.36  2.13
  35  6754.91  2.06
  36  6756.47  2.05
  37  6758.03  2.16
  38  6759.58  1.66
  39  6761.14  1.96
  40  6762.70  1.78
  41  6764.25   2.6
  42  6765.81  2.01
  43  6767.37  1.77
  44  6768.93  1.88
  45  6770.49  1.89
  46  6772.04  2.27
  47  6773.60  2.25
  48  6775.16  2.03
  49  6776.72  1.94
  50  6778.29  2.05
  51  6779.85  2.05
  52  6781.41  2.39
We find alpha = 5.1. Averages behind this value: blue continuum 3.15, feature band 2.25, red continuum 1.99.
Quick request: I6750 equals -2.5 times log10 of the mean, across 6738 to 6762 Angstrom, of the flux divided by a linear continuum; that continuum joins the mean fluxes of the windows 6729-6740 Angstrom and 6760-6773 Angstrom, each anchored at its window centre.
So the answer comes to 0.20 mag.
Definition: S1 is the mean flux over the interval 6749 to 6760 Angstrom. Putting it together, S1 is 1.89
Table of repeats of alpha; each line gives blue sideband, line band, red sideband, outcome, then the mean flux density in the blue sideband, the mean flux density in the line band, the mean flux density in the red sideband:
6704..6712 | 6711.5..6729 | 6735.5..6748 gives -5.0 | 2.12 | 2.72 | 2.1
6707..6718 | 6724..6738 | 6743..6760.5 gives -1.0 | 2.86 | 2.58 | 1.92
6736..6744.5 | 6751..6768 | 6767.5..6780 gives 0.9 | 2.15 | 1.97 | 2.03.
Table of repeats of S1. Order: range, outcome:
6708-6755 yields 2.43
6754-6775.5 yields 2.03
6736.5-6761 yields 1.98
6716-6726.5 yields 2.65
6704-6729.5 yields 2.54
